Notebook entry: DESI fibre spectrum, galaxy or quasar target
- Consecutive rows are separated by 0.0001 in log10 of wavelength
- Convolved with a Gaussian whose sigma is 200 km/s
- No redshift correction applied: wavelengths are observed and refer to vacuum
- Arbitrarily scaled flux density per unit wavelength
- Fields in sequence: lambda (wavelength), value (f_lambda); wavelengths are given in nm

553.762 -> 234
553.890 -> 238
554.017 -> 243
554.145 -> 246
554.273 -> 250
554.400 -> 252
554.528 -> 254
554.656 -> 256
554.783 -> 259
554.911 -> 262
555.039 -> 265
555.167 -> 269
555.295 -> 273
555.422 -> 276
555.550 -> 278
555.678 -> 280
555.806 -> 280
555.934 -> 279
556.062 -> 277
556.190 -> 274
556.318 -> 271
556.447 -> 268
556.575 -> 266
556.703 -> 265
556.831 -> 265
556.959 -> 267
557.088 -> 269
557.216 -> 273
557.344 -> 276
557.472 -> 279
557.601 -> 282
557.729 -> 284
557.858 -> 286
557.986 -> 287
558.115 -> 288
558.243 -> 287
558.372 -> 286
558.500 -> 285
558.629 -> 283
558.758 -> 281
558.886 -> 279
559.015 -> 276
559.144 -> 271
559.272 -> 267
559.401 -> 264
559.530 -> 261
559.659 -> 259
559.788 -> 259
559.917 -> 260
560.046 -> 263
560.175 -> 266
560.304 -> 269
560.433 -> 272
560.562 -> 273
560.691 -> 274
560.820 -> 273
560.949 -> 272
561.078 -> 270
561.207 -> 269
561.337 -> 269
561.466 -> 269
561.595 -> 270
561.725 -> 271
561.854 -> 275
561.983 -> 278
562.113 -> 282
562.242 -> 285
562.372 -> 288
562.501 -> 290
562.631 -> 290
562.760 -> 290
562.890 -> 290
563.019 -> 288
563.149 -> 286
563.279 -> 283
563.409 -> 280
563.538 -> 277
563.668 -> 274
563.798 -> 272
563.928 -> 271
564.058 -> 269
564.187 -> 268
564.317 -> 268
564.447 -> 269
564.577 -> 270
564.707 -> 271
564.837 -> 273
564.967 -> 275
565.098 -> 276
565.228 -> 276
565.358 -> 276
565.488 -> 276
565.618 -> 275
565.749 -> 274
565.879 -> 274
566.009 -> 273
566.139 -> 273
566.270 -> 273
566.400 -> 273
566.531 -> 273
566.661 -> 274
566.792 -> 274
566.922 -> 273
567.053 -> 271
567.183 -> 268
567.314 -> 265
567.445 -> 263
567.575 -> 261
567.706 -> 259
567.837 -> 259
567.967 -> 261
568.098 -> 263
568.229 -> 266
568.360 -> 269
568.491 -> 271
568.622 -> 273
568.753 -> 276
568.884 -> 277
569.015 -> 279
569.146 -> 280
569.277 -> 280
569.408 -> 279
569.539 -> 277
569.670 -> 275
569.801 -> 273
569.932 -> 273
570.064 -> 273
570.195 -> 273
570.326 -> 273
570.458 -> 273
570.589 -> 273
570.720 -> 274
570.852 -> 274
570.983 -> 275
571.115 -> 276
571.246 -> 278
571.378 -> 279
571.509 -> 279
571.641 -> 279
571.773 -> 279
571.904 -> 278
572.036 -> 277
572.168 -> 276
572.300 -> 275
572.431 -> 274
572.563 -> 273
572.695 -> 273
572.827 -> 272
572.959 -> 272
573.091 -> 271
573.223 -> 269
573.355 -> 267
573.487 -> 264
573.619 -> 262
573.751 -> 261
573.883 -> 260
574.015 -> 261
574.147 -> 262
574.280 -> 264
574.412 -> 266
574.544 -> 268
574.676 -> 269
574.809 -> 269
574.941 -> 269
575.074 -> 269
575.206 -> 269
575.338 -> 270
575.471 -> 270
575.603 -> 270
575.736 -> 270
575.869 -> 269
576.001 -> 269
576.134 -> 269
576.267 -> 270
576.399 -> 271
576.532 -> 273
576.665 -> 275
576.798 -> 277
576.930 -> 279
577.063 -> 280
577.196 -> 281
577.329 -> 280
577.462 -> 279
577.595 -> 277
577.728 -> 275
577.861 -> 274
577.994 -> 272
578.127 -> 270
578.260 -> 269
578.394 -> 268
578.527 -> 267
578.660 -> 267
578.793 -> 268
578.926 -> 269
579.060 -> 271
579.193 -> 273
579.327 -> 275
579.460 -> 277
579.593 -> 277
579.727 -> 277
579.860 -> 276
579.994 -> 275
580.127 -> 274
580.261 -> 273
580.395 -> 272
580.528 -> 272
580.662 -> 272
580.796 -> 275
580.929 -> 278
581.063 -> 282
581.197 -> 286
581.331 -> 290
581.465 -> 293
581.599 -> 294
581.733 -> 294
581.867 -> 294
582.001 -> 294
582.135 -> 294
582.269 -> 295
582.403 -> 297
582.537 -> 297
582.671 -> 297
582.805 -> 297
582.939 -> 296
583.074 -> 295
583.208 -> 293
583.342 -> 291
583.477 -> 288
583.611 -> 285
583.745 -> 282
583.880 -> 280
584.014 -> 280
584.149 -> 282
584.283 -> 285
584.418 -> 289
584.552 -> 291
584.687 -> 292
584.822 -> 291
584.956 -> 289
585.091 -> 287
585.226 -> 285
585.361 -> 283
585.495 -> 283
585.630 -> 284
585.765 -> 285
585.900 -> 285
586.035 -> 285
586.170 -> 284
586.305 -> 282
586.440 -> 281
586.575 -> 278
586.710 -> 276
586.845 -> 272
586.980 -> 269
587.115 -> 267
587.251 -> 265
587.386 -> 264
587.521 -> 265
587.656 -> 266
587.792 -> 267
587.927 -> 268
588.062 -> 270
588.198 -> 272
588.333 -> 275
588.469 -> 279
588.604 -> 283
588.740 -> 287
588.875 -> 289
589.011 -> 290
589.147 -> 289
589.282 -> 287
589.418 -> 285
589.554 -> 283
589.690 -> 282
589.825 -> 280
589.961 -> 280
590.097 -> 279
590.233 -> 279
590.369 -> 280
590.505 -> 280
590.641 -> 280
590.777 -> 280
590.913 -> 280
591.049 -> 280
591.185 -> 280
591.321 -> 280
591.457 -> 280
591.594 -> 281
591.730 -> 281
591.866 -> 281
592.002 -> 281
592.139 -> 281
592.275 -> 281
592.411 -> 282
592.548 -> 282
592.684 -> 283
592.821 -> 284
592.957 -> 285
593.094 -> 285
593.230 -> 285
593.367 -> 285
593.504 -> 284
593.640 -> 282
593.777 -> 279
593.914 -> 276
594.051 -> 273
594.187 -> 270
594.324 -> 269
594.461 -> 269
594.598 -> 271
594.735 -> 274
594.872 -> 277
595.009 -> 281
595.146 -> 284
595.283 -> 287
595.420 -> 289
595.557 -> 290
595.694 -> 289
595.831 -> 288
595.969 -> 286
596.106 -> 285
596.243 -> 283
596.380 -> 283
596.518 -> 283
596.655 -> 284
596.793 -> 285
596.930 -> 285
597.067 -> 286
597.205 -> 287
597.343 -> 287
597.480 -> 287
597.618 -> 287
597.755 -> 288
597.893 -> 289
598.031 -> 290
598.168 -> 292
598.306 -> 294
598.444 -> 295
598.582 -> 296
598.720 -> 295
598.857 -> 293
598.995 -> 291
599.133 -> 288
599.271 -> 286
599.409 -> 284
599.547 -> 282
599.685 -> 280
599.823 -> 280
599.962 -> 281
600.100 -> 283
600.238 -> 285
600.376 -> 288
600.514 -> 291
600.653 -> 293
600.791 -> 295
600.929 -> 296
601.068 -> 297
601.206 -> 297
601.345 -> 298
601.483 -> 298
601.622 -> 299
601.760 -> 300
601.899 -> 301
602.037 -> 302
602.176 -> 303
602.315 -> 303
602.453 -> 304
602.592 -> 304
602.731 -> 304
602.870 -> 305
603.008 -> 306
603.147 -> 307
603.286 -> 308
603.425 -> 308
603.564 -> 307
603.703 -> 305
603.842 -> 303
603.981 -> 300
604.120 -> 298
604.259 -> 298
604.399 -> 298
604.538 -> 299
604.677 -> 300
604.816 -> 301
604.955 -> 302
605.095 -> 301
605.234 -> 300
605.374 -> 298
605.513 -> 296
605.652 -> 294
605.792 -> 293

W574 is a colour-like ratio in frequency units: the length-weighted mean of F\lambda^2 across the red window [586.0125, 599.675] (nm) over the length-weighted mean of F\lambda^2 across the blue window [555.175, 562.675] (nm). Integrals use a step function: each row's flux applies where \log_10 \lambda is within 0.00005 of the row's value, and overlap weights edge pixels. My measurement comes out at 1.15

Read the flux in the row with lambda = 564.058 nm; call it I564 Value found 269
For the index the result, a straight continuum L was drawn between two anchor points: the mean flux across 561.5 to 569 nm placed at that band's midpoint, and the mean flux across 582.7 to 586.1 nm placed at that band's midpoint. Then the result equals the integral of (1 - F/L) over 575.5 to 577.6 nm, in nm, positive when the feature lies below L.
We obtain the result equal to 0.06 nm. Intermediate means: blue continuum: 274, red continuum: 287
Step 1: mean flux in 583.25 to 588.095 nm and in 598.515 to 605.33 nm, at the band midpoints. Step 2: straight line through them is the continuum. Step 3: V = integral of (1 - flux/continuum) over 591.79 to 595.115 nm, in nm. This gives 0.10 nm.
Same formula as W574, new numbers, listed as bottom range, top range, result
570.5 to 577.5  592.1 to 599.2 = 1.13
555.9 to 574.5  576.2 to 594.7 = 1.10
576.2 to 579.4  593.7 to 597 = 1.09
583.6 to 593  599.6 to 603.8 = 1.11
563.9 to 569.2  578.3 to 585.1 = 1.10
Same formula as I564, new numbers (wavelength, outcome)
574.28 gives 264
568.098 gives 263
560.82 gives 273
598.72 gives 295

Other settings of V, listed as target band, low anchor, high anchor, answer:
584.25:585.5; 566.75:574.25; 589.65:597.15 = -0.05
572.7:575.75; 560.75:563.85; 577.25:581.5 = 0.10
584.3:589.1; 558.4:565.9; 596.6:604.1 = 0.13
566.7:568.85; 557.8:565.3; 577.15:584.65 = 0.08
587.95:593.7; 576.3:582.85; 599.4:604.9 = 0.14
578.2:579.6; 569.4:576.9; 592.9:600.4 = 0.02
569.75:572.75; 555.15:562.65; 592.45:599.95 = 0.03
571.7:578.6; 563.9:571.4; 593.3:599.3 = 0.11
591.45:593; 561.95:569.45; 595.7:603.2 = 0.03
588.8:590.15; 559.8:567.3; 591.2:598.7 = -0.01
